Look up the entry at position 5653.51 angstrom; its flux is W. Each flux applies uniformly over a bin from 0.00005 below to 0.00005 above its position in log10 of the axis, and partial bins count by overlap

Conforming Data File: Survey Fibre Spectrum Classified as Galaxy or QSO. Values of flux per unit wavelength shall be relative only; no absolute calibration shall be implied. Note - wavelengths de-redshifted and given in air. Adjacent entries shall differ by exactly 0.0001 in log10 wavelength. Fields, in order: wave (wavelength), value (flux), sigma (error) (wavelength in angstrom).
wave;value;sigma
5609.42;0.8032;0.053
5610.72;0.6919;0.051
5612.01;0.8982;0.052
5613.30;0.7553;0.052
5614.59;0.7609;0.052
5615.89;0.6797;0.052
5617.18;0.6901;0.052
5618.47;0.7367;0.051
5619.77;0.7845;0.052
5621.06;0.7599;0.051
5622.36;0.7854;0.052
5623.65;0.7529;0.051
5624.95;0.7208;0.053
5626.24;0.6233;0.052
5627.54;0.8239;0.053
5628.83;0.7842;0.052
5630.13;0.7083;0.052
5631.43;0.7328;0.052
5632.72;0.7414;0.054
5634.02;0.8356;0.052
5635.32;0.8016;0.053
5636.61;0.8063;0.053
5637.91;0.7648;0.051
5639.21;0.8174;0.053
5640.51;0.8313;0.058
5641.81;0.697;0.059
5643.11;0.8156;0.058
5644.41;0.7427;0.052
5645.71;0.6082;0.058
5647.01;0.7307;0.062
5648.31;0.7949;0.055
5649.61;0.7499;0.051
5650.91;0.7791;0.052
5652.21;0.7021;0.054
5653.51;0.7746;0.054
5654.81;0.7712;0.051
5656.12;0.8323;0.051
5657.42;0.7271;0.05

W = 0.7746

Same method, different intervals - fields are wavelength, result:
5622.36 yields 0.7854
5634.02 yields 0.8356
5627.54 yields 0.8239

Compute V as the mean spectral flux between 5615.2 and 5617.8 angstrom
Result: 0.685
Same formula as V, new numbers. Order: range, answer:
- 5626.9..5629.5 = 0.804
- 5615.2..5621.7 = 0.73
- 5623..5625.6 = 0.738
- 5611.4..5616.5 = 0.773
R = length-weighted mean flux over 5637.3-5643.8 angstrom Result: 0.784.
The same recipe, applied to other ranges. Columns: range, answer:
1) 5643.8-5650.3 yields 0.726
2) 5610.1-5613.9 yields 0.784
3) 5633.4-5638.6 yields 0.802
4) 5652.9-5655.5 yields 0.772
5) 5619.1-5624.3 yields 0.77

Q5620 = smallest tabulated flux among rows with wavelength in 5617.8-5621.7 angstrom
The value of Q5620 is 0.7367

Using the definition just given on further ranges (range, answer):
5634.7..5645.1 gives 0.697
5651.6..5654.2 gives 0.7021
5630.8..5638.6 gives 0.7328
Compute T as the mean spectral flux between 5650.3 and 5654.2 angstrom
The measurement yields 0.753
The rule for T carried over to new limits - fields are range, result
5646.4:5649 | 0.763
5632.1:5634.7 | 0.788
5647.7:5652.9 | 0.757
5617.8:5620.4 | 0.759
